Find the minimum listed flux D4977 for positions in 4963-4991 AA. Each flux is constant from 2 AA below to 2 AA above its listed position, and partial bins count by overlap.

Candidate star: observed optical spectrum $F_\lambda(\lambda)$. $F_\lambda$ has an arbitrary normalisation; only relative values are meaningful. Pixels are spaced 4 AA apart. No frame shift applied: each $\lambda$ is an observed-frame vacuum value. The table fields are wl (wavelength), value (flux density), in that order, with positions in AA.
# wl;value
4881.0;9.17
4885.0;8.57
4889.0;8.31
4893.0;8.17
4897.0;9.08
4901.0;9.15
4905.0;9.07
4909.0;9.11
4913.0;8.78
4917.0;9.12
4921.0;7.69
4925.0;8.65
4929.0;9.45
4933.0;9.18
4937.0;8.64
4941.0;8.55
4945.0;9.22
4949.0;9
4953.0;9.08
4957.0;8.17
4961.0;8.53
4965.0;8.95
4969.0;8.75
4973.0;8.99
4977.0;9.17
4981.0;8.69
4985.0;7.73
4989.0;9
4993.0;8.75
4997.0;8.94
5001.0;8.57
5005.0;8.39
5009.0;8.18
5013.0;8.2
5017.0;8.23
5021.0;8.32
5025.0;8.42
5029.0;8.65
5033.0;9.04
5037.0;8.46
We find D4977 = 7.73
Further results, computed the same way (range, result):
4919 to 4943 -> 7.69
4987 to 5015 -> 8.18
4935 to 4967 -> 8.17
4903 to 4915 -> 8.78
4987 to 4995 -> 8.75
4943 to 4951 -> 9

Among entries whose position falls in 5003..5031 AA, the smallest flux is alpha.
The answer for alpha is 8.18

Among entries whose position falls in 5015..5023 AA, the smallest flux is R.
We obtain 8.23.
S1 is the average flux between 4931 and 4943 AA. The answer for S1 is 8.79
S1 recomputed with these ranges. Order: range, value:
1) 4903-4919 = 9.02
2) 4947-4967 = 8.75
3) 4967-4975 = 8.87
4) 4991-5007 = 8.66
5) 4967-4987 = 8.67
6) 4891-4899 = 8.62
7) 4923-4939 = 8.98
